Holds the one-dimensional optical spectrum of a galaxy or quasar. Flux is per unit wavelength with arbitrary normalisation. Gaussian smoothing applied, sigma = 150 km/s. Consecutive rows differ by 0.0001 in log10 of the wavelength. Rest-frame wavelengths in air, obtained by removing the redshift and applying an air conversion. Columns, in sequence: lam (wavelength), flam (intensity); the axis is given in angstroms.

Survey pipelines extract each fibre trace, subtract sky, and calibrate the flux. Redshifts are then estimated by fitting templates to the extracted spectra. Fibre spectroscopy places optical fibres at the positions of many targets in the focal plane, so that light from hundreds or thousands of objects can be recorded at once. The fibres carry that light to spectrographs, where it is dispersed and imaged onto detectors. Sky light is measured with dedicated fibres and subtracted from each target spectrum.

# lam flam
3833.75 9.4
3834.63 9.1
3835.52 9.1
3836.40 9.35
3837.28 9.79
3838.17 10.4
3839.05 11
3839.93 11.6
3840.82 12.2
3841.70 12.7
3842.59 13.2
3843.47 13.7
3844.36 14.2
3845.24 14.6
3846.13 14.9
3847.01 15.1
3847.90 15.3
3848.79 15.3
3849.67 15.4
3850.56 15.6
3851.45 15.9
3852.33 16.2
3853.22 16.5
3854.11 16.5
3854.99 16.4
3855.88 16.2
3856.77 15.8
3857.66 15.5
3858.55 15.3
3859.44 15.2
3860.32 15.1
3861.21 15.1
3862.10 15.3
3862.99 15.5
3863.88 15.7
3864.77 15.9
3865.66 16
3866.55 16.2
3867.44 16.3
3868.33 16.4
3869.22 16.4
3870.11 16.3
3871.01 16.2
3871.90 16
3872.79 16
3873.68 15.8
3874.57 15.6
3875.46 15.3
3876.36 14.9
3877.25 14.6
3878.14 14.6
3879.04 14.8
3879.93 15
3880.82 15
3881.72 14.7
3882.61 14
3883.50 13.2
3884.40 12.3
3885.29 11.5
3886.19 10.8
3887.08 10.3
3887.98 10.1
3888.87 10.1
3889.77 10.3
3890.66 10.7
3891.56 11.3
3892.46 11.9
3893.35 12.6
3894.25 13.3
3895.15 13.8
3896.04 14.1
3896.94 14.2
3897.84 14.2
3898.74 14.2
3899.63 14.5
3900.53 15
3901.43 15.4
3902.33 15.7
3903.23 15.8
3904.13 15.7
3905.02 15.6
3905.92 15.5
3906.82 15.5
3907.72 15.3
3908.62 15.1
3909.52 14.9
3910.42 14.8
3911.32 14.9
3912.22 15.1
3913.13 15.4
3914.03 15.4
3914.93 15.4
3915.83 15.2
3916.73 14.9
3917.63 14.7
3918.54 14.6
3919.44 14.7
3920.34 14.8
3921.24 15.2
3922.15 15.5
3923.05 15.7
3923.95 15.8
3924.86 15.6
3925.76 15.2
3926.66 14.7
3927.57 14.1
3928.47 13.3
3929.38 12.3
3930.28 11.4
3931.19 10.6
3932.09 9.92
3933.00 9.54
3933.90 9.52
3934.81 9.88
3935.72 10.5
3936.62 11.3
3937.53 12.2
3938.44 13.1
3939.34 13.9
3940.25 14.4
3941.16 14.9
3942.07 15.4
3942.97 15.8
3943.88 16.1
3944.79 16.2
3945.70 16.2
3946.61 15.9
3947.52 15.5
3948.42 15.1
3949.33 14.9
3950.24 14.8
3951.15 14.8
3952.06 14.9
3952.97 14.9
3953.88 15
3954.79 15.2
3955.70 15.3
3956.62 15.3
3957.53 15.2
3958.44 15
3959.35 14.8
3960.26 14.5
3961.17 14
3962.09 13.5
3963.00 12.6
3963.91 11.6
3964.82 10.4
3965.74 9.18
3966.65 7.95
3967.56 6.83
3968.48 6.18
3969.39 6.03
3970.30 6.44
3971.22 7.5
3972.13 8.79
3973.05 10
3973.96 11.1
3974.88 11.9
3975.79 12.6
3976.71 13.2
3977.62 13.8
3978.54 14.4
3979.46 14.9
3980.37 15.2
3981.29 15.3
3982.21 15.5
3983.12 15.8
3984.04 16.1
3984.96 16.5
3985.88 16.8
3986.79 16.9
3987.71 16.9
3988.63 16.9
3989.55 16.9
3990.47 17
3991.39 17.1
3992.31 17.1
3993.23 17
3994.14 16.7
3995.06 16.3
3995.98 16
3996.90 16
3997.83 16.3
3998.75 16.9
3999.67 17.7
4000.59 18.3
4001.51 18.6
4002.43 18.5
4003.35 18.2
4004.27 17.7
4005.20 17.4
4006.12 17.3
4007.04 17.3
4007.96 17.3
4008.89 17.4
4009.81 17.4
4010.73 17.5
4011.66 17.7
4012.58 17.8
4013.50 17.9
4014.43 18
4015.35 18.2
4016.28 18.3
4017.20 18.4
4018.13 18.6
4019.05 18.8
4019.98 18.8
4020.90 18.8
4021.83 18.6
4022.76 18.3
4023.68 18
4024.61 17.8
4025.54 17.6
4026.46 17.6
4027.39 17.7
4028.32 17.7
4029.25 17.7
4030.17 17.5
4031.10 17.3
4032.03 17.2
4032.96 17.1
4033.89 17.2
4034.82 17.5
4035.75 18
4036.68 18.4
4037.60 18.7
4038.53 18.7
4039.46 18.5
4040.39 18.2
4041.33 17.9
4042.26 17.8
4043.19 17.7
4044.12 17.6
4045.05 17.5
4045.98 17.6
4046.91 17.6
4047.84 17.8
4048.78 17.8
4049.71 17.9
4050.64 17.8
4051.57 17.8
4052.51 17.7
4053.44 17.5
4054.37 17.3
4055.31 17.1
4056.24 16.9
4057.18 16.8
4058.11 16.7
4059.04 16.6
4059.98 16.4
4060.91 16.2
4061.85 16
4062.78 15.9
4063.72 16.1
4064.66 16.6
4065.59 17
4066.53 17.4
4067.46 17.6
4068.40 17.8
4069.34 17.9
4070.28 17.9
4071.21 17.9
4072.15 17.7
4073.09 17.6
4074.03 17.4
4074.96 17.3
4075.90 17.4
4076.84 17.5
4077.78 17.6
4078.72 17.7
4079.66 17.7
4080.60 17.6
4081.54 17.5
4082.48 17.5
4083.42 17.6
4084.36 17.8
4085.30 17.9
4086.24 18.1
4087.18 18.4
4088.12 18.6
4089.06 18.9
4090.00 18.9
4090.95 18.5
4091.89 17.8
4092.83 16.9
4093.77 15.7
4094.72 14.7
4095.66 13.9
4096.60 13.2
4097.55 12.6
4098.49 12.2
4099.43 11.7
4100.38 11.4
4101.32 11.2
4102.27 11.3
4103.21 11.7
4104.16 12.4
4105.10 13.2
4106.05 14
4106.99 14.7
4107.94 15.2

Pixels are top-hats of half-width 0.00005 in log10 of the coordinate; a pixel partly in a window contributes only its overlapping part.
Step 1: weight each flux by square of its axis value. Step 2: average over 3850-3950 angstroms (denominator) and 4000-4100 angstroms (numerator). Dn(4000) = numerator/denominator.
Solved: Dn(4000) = 1.30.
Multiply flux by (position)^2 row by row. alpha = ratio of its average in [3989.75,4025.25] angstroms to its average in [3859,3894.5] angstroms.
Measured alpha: 1.33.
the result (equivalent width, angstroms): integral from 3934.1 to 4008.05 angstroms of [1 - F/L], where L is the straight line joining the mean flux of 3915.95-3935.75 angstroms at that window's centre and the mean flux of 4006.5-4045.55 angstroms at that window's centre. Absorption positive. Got 5.1 angstroms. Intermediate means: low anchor 13.4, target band 14.4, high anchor 17.9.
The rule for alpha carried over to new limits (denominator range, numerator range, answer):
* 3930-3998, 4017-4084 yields 1.35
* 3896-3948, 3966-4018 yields 1.11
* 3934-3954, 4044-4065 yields 1.27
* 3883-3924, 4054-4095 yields 1.35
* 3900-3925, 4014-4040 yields 1.25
